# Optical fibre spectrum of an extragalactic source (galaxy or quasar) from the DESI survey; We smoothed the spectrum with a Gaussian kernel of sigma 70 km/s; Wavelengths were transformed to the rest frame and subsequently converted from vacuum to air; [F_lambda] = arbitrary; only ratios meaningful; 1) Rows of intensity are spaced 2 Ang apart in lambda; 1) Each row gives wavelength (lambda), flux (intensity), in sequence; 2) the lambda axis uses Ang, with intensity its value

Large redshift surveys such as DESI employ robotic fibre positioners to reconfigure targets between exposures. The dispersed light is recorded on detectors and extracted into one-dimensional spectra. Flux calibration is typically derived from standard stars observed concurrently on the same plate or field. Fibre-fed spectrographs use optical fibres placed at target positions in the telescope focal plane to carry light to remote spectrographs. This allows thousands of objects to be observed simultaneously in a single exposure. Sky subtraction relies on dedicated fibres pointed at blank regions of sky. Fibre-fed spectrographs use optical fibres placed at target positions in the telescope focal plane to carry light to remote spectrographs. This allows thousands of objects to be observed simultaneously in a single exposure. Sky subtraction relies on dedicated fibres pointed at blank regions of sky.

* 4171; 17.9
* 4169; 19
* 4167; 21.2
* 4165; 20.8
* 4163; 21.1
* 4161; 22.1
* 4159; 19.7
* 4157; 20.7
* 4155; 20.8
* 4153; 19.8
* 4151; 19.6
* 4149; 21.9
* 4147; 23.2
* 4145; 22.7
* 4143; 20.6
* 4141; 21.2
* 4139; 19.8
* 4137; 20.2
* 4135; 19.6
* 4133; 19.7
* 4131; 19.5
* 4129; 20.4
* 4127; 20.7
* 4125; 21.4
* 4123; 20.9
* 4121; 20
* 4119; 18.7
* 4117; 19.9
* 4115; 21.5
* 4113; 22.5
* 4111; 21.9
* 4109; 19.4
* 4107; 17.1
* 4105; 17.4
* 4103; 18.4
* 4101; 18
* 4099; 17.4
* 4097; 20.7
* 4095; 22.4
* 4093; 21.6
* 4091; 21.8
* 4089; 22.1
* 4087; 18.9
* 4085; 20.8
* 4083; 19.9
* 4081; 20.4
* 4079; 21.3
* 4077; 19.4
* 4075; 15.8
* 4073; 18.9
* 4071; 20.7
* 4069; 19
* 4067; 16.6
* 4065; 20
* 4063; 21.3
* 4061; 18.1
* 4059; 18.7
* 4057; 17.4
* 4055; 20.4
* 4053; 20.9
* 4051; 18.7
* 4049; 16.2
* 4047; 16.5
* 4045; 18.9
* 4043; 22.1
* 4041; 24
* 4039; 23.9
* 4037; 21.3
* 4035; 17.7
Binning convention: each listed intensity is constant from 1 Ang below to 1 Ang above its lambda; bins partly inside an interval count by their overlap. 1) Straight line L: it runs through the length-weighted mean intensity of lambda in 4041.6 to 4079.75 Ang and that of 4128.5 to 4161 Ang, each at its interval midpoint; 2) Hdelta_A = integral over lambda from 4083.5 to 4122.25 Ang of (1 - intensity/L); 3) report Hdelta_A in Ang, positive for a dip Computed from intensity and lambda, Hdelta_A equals -0.39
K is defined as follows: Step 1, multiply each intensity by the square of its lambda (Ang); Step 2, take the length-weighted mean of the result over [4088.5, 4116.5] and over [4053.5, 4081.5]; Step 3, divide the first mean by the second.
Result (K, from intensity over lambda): 1.07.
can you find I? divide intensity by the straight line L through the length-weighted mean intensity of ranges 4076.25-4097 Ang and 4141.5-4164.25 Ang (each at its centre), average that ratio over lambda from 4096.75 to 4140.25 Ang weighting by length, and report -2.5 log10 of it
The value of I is 0.065 mag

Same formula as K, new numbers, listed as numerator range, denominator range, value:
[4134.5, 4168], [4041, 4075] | 1.15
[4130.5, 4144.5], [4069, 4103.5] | 1.04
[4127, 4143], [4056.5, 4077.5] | 1.11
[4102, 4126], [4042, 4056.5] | 1.08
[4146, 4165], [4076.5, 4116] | 1.07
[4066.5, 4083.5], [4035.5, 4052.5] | 0.97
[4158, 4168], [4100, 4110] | 1.19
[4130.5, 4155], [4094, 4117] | 1.07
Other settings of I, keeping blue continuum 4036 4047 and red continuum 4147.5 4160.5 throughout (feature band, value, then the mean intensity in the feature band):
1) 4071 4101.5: 0.06 mag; 20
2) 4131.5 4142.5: 0.03 mag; 20.1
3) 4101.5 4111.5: 0.13 mag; 18.6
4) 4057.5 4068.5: 0.13 mag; 18.9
